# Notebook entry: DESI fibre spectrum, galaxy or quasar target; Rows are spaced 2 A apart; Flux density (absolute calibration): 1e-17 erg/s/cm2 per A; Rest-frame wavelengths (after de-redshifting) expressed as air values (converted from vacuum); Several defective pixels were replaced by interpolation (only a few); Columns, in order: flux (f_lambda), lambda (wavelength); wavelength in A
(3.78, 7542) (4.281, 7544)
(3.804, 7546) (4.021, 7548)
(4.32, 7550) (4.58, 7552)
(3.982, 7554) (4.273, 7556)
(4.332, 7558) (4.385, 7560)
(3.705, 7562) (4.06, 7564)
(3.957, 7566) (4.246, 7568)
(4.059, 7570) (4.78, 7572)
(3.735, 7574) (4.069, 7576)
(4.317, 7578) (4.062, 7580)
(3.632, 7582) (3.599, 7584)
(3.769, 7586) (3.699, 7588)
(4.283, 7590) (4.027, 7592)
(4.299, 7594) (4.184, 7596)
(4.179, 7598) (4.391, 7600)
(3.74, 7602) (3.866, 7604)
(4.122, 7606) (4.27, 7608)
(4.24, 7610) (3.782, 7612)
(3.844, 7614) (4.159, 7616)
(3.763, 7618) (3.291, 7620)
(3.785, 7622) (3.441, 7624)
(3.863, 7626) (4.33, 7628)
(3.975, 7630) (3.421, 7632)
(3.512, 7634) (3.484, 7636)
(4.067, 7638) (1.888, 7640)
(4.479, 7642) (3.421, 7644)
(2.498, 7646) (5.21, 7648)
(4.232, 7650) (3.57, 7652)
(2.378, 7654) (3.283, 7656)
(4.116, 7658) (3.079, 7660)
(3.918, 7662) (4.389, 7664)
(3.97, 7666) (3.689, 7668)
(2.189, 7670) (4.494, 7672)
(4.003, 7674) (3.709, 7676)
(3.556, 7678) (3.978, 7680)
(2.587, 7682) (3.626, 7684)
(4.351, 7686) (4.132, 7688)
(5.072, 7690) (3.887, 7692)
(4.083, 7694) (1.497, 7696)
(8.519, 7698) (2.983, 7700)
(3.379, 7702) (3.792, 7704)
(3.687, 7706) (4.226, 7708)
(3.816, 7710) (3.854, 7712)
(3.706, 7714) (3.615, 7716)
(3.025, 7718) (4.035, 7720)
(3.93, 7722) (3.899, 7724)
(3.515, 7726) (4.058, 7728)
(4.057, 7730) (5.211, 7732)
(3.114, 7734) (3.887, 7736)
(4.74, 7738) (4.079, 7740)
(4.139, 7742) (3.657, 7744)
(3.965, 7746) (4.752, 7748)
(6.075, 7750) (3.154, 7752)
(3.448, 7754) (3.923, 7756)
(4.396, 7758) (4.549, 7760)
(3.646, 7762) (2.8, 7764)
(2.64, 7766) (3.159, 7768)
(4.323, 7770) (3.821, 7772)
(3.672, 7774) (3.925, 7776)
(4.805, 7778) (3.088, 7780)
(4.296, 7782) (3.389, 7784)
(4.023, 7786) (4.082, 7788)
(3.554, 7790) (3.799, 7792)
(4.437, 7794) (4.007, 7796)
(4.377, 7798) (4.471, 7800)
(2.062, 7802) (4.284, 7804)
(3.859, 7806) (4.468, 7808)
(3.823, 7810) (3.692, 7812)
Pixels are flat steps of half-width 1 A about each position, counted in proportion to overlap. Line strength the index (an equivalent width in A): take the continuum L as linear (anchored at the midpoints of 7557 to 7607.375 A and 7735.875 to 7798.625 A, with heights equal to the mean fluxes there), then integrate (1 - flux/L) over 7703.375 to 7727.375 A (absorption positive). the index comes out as 1.3 A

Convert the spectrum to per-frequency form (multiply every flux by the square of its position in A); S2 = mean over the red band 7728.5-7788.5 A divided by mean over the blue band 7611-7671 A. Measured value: 1.1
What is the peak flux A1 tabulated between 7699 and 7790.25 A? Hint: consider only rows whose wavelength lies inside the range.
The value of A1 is 6.075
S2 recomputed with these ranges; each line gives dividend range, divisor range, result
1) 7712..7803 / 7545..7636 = 1.02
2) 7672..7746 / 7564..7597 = 1.01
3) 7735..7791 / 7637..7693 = 1.09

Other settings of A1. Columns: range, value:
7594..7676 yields 5.21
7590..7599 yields 4.299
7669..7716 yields 8.519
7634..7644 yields 4.479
